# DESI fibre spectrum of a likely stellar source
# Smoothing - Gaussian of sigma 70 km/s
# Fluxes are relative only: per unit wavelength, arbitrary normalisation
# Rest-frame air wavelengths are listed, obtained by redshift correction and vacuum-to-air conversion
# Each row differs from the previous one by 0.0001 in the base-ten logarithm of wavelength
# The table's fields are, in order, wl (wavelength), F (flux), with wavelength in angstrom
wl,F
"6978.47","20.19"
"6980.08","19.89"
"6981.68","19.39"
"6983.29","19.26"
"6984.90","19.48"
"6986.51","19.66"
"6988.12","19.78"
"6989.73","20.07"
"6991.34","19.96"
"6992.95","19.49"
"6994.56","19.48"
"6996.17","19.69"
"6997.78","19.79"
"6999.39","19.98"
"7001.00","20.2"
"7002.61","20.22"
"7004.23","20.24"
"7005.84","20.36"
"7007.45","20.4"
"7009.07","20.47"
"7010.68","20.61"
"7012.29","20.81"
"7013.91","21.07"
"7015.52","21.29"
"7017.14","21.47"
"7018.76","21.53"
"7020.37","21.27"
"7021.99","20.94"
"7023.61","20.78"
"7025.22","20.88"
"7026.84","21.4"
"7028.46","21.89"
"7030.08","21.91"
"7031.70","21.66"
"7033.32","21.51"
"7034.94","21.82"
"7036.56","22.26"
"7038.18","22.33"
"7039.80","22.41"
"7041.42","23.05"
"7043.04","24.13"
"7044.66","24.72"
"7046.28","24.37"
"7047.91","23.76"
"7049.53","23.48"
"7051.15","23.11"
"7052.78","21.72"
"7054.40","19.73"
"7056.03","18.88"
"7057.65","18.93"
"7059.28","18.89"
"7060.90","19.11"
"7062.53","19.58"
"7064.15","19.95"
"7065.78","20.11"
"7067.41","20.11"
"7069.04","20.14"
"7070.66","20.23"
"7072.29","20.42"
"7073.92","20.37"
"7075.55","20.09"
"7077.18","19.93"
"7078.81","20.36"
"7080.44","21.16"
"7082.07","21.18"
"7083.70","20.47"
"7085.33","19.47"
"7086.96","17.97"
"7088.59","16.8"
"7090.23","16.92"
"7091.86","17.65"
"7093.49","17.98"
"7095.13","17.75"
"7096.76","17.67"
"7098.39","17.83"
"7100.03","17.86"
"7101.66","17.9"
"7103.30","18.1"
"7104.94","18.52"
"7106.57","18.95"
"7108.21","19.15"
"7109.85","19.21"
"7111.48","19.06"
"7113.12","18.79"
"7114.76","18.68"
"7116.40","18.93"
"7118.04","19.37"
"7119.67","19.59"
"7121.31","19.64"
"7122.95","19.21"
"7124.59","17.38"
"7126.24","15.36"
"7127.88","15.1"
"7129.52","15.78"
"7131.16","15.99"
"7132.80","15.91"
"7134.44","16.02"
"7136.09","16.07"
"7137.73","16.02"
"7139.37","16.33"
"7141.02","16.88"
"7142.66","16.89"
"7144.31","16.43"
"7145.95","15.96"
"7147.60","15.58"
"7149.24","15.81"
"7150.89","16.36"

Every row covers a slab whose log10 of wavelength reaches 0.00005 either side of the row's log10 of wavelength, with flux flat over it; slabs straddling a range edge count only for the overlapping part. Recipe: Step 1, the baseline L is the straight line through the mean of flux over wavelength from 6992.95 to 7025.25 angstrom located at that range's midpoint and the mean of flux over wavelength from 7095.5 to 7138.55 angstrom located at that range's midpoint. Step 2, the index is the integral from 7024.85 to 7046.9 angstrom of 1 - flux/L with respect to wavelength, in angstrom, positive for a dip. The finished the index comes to -2.9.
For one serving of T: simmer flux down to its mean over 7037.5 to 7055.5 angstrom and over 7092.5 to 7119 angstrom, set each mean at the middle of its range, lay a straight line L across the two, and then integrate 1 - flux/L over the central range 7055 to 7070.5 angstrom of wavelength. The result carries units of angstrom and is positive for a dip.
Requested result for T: 1.5 angstrom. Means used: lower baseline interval 22.9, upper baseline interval 18.5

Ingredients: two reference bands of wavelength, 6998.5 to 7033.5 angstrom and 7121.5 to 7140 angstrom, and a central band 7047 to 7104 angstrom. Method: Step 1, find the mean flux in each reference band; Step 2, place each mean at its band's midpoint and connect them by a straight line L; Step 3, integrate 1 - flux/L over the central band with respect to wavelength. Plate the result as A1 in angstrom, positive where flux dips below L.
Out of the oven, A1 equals -3.0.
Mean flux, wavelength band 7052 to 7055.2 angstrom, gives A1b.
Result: 20.7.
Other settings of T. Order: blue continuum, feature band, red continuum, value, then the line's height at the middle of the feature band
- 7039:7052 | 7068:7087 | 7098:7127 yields 0.85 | 21.2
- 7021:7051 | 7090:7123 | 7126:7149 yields -1.06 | 18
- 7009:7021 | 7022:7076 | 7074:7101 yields -3.41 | 20.1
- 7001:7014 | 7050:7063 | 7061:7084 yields 0.13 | 20.3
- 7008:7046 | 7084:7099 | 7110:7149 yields 0.81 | 18.9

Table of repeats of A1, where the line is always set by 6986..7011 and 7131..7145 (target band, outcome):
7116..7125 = -1.26 angstrom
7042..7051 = -2.53 angstrom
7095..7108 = -0.66 angstrom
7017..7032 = -1.58 angstrom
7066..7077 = -1.30 angstrom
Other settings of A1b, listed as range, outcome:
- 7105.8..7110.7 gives 19.1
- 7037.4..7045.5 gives 23.4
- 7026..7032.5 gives 21.7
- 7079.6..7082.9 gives 21.2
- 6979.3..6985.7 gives 19.5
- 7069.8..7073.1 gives 20.4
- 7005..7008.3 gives 20.4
